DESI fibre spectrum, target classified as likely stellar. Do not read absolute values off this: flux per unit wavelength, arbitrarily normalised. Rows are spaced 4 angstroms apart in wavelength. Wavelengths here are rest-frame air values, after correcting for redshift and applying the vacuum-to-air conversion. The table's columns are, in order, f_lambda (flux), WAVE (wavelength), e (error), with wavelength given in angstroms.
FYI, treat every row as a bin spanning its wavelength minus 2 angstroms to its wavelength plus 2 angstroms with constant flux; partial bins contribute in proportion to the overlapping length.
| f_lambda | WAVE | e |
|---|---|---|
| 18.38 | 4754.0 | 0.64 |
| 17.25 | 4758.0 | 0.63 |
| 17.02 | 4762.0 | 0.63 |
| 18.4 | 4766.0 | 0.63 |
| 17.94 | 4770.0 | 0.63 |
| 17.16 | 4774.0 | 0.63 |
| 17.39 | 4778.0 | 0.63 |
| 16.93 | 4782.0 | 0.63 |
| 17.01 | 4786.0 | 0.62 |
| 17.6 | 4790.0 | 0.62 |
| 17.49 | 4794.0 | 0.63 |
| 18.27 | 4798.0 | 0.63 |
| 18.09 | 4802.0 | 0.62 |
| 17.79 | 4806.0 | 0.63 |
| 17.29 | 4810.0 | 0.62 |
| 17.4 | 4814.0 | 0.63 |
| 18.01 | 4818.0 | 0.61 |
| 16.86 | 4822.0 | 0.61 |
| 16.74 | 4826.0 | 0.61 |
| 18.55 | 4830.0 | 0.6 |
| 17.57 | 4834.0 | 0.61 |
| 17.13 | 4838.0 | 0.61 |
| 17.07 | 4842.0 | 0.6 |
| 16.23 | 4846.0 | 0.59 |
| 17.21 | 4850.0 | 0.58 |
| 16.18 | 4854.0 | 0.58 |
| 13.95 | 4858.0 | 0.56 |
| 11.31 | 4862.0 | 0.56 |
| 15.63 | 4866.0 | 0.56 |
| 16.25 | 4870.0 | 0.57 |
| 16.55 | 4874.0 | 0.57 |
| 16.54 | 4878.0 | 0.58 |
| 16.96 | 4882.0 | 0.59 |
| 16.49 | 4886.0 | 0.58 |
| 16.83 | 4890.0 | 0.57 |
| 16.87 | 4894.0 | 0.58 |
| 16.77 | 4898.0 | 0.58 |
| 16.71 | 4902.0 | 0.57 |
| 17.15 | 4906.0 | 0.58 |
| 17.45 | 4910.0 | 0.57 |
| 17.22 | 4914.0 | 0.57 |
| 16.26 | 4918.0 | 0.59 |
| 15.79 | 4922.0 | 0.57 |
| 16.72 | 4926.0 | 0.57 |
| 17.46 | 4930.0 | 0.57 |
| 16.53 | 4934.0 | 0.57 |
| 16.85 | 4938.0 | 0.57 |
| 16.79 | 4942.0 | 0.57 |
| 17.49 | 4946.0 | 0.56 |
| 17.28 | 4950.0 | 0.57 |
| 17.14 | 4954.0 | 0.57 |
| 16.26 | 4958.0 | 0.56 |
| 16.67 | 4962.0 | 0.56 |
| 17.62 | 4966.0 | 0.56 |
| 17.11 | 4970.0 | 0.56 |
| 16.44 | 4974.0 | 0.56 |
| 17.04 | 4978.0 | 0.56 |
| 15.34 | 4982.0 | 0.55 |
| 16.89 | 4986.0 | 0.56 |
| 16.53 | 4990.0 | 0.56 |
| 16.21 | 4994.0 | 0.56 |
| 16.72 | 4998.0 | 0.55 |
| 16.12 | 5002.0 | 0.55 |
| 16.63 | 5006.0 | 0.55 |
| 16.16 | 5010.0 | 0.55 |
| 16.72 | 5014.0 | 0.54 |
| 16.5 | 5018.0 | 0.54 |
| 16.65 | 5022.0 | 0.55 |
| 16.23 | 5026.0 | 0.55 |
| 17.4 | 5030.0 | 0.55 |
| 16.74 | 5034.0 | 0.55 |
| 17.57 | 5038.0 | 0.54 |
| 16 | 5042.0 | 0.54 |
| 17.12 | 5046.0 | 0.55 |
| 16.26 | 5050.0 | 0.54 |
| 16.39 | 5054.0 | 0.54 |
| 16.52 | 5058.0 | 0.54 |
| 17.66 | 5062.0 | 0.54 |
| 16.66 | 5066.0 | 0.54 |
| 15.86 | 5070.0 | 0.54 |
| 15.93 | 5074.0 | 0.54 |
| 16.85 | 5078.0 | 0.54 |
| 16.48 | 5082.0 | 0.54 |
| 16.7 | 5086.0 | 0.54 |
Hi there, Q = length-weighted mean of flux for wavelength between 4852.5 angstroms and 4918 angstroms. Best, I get 16.2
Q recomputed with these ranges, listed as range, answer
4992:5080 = 16.6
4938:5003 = 16.7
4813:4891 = 16.5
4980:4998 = 16.3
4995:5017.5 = 16.5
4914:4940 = 16.6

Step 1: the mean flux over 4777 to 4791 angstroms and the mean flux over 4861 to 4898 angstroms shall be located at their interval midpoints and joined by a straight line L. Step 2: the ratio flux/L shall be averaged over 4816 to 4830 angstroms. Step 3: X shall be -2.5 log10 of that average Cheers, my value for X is -0.041 mag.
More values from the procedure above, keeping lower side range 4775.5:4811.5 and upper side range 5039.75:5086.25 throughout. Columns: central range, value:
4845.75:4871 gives 0.144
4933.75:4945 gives 0.011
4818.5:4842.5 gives 0.001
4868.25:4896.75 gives 0.036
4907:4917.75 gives -0.003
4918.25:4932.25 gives 0.029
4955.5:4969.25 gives 0.002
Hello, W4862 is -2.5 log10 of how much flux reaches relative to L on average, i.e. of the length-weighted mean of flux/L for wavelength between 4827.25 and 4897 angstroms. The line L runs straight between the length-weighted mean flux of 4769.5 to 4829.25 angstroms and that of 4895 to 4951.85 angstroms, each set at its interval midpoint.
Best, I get 0.06 mag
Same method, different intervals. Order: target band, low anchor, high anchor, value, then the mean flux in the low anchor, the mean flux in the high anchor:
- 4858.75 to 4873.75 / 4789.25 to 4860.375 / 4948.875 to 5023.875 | 0.165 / 17.2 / 16.6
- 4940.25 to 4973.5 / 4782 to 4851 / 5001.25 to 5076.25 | -0.008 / 17.4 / 16.6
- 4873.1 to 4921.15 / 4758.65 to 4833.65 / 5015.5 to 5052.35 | 0.025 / 17.5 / 16.7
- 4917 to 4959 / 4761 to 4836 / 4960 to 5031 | 0.005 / 17.6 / 16.6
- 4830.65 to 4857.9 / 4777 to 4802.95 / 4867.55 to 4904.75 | 0.017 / 17.5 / 16.7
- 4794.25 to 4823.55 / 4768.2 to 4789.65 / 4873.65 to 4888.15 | -0.035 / 17.3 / 16.6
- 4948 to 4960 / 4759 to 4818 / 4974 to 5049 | -0.004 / 17.6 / 16.6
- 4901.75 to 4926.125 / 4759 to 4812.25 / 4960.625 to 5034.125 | 0.014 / 17.6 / 16.6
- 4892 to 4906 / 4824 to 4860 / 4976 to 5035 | -0.011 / 16.7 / 16.5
